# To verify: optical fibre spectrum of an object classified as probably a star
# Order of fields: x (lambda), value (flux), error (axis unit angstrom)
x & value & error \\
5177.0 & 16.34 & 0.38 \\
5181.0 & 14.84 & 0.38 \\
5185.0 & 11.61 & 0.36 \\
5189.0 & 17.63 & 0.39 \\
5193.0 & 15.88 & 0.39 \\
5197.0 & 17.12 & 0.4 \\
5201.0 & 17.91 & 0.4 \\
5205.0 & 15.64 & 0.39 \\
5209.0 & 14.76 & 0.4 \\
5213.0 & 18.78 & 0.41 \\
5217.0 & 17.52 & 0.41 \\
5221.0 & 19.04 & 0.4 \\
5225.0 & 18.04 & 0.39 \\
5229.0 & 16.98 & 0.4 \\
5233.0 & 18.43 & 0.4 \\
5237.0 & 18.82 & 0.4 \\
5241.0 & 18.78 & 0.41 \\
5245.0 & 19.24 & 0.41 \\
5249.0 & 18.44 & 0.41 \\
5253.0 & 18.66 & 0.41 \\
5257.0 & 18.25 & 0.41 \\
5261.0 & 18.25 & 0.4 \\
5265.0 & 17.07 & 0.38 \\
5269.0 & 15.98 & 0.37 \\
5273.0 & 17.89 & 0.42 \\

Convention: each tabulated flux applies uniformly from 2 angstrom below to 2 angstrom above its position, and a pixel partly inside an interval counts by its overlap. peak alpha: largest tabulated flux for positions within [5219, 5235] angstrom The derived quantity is 19.04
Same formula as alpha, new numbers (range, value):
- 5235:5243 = 18.82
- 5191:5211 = 17.91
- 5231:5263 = 19.24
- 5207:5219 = 18.78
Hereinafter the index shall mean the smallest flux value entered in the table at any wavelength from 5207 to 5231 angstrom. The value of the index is 14.76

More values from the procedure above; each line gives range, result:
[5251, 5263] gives 18.25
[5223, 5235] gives 16.98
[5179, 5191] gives 11.61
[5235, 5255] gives 18.44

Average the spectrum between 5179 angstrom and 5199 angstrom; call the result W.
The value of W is 15.4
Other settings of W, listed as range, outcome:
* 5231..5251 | 18.7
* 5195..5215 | 16.8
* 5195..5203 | 17.5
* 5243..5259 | 18.6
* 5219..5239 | 18.3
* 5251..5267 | 18.1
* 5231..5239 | 18.6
